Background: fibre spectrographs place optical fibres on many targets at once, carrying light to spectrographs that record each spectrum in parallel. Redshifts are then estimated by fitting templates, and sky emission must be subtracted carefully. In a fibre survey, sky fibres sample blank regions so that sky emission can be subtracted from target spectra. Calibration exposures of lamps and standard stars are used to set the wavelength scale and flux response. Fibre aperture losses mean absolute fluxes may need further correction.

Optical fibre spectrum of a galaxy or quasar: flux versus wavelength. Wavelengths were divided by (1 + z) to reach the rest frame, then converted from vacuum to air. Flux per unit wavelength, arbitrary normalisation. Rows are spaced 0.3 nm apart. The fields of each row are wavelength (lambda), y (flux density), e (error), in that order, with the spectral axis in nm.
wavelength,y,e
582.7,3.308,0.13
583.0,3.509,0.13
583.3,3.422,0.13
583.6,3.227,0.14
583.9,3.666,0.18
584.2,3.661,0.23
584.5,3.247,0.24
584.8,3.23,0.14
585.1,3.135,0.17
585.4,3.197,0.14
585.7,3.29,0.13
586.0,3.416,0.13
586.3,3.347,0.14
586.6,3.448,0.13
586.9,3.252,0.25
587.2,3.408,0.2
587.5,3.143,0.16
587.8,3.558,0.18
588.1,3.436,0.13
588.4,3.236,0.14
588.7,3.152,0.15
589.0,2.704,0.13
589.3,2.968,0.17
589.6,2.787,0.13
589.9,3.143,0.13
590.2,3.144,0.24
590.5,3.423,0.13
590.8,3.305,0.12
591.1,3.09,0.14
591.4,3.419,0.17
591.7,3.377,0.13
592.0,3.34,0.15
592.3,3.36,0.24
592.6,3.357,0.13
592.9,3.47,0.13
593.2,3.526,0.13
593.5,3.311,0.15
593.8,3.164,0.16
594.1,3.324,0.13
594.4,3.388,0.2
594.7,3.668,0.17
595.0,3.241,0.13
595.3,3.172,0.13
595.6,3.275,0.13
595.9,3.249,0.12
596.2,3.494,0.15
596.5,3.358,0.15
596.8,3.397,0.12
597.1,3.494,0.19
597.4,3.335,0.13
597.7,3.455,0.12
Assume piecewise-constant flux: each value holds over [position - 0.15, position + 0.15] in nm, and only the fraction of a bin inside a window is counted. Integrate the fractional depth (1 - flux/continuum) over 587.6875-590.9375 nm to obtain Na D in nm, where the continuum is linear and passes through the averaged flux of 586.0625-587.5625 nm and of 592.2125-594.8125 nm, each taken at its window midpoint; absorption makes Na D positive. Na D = 0.19 nm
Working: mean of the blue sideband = 3.34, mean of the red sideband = 3.39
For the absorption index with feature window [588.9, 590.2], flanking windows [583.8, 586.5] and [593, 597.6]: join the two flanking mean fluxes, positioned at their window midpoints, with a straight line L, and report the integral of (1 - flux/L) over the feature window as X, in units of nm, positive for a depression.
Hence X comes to 0.16 nm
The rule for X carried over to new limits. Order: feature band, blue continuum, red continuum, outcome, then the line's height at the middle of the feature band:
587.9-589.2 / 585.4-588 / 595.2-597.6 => 0.08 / 3.35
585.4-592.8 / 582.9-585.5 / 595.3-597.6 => 0.24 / 3.36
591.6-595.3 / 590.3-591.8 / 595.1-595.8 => -0.12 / 3.27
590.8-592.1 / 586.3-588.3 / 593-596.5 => 0.02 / 3.36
